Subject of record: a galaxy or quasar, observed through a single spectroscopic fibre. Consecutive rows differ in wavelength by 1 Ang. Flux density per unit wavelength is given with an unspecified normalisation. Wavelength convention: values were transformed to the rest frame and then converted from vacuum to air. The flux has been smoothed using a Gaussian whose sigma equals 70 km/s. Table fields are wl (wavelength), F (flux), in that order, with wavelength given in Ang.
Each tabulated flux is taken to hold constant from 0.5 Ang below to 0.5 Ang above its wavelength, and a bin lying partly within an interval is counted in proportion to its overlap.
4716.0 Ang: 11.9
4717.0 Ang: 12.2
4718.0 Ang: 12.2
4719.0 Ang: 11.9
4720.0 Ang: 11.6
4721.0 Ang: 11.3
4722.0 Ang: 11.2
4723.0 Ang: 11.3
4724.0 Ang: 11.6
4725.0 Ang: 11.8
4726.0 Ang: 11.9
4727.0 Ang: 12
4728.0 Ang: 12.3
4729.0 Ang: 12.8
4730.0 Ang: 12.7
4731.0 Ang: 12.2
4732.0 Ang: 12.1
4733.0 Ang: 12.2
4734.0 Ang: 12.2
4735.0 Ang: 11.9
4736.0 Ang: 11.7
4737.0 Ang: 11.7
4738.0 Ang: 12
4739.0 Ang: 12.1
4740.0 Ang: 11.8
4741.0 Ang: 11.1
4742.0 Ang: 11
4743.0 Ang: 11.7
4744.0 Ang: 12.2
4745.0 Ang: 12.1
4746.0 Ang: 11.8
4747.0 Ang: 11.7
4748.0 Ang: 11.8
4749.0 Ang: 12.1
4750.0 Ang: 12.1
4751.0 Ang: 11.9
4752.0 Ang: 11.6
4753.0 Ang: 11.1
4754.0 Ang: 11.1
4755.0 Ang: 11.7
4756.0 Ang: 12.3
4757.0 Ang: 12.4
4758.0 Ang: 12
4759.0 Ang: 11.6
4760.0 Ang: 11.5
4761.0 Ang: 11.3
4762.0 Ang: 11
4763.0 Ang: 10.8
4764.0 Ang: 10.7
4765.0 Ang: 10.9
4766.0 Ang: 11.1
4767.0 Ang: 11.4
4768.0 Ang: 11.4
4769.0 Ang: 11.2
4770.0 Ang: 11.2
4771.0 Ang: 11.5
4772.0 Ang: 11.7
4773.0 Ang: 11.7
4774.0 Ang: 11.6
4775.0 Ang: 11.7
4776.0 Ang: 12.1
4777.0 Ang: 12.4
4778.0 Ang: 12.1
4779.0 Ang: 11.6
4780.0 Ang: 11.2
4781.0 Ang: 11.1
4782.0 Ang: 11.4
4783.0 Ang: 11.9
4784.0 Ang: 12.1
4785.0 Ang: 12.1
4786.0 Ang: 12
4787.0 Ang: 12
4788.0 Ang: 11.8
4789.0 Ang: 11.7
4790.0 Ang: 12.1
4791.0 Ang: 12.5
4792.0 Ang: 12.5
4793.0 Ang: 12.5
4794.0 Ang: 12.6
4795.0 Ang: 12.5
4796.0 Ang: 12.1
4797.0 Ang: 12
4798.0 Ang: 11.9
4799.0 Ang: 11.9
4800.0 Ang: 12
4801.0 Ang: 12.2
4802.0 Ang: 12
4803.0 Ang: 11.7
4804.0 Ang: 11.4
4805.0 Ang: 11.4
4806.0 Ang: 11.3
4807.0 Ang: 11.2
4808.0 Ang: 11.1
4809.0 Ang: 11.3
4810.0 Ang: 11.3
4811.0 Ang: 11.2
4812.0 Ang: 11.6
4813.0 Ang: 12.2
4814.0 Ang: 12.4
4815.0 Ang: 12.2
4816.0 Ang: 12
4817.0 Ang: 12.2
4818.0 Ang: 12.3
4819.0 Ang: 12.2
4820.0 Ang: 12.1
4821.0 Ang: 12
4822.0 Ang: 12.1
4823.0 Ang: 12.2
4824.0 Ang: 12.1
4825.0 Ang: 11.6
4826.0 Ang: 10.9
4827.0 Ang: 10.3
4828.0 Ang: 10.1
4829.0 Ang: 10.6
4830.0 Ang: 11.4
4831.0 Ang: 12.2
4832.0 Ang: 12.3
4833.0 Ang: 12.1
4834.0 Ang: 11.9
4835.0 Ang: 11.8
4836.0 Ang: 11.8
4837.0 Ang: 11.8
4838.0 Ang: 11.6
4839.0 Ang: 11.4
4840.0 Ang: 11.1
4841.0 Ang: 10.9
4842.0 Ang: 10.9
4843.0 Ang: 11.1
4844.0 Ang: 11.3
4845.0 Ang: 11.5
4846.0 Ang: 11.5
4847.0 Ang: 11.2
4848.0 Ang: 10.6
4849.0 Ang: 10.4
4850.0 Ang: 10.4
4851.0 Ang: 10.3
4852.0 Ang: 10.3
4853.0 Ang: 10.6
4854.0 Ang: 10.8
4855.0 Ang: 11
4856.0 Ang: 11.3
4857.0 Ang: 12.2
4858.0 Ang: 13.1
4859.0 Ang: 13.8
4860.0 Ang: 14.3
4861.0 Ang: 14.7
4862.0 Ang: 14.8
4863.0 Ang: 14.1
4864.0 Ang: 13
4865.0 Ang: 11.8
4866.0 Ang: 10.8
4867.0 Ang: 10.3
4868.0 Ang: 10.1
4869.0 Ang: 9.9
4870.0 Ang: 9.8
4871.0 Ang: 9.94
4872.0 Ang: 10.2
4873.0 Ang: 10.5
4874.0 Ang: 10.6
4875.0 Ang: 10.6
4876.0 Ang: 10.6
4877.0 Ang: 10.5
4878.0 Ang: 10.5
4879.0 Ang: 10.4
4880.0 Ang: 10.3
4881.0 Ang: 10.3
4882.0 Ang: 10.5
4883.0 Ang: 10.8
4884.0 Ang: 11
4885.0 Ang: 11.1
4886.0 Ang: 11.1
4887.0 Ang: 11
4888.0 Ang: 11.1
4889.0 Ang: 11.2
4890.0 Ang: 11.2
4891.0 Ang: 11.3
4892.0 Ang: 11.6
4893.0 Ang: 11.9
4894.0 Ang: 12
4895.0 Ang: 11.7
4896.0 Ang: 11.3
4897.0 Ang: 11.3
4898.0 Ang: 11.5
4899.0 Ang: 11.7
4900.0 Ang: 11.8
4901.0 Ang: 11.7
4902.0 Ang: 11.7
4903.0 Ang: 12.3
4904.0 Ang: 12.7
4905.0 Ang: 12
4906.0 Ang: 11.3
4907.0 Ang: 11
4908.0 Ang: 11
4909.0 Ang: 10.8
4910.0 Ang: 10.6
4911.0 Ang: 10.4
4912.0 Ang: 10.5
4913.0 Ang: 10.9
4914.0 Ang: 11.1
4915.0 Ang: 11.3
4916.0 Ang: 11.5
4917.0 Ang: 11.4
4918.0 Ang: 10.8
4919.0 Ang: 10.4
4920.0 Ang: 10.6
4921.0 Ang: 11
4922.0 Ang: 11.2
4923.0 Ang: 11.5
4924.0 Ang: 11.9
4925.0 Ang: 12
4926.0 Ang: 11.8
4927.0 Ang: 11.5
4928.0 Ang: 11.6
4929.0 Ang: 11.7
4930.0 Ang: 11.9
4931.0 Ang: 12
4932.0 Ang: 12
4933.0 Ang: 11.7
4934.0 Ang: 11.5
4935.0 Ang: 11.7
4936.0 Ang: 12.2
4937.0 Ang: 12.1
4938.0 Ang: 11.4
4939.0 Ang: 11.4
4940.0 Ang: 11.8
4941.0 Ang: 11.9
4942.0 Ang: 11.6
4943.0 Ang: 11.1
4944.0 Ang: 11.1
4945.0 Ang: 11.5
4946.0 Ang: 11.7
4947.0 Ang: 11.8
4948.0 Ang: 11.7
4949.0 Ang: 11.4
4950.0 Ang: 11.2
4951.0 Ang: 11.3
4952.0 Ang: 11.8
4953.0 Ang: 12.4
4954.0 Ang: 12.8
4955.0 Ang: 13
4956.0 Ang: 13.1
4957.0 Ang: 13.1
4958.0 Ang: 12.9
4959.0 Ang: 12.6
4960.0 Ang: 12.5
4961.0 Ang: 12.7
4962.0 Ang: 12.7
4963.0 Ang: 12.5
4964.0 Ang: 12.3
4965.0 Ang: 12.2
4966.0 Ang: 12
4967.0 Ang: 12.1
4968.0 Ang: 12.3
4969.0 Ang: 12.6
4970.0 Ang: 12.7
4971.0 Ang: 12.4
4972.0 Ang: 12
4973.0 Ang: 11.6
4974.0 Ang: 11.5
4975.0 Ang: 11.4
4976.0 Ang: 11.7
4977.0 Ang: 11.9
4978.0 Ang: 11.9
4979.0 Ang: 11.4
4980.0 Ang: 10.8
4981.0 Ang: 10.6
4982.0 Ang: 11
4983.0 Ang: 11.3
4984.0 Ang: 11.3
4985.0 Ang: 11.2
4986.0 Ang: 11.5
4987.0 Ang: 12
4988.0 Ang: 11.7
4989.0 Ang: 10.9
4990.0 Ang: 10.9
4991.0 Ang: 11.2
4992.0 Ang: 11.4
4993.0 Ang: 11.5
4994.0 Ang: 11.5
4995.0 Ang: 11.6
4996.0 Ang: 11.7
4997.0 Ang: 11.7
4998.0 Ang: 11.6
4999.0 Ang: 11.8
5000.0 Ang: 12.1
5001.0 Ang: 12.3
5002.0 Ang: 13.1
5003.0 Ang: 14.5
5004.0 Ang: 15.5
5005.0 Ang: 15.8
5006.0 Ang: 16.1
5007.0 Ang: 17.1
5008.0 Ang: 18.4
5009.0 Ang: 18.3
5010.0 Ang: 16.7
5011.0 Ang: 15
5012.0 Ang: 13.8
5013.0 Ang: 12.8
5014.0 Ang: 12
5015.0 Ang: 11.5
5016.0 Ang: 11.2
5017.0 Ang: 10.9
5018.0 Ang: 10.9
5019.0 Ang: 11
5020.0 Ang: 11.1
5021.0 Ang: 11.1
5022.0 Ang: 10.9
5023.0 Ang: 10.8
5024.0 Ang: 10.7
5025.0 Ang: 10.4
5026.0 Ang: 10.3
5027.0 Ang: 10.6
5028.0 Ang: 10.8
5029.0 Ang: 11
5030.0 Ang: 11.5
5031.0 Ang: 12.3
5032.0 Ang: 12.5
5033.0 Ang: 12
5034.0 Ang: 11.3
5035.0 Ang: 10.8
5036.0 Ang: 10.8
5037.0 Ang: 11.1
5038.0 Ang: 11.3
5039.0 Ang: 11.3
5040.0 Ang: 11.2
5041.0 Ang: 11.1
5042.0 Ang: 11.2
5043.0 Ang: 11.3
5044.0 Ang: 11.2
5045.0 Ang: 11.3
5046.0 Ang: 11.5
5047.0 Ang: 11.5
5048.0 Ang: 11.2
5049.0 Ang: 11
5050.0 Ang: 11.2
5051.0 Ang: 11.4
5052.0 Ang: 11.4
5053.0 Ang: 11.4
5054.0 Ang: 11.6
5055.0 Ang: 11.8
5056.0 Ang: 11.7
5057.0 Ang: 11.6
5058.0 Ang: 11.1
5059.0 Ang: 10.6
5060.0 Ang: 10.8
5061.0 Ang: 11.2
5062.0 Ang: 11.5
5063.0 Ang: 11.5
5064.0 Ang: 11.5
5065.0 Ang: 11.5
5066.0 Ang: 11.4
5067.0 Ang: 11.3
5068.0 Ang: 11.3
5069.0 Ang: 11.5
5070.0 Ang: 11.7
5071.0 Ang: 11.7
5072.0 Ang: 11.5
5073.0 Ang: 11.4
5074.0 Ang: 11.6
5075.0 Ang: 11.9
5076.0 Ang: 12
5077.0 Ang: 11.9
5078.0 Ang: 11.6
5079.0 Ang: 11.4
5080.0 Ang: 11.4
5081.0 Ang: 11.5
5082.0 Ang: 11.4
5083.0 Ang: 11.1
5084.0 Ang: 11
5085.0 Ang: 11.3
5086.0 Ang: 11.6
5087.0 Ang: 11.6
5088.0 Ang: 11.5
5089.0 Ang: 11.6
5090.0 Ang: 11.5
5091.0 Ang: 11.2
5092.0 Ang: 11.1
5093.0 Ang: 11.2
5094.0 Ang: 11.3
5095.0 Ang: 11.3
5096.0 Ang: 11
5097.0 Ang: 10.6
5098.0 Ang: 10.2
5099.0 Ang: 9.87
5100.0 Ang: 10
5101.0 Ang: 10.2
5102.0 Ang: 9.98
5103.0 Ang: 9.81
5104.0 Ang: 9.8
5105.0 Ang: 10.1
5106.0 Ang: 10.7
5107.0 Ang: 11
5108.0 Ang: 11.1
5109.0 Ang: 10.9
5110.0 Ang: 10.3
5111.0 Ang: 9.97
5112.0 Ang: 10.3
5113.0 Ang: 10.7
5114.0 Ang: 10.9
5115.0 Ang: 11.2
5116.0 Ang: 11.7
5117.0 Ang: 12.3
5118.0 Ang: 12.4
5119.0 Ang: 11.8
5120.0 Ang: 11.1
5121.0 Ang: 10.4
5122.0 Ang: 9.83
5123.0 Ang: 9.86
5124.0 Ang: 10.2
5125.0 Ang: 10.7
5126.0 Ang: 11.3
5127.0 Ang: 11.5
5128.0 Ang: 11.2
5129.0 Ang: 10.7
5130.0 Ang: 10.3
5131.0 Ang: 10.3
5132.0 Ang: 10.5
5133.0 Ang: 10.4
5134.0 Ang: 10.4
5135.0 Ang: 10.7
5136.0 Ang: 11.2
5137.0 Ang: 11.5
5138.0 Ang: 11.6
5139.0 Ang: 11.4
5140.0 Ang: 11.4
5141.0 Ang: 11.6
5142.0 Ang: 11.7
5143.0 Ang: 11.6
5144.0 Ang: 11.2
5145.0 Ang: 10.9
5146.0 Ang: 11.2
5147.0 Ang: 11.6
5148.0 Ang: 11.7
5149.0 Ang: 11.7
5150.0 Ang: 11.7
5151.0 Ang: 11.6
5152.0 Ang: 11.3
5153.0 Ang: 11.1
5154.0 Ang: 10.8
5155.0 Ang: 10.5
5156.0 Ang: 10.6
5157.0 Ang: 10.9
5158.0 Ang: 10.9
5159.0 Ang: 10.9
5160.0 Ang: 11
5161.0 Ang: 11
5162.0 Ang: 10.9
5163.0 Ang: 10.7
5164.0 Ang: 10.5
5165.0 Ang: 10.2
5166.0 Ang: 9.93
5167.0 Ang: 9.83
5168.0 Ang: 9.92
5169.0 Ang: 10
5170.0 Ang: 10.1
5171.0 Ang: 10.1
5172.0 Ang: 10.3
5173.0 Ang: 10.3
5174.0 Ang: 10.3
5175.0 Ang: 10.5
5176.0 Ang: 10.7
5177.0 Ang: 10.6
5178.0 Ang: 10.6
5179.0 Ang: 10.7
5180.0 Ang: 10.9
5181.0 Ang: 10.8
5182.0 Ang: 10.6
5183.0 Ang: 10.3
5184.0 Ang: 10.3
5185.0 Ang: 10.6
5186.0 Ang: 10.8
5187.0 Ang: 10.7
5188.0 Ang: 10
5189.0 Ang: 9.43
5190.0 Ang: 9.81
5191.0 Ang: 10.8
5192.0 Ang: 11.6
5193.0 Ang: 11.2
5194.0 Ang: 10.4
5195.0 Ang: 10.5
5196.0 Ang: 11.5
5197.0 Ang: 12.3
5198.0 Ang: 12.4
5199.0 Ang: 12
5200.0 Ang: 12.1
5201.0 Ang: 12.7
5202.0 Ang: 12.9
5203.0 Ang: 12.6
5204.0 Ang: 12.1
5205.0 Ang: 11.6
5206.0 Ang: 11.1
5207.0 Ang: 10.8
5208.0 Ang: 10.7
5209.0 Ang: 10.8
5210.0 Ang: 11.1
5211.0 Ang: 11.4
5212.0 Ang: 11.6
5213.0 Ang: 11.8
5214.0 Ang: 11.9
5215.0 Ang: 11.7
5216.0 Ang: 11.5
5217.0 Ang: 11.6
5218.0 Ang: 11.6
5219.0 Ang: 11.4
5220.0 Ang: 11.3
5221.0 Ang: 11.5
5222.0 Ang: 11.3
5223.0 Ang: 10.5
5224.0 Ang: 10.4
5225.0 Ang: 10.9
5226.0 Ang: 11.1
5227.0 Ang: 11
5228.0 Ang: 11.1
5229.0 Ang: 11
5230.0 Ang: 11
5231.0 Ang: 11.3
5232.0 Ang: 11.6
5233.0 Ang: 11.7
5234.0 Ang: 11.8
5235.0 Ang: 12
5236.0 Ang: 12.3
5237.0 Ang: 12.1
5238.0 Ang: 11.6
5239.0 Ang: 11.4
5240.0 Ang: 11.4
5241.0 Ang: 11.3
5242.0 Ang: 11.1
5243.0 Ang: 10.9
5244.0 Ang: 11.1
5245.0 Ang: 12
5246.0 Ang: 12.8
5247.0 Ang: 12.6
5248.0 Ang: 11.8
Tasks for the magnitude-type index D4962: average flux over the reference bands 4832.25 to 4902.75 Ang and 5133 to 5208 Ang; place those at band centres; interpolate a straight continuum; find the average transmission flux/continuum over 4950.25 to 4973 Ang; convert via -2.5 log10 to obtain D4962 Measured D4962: -0.110 mag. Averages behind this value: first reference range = 11.3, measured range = 12.4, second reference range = 11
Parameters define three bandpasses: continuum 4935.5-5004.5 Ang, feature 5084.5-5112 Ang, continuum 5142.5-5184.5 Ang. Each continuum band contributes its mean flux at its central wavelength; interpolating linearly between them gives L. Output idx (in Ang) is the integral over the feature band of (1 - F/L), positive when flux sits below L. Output 1.0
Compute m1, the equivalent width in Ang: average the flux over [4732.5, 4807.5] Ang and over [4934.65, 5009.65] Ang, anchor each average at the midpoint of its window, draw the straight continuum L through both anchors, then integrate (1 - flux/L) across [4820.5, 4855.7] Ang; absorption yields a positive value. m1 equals 2.0 Ang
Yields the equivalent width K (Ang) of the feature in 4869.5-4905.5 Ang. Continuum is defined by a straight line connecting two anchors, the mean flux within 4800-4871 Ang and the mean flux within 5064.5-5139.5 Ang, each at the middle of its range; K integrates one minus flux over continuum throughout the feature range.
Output 1.2 Ang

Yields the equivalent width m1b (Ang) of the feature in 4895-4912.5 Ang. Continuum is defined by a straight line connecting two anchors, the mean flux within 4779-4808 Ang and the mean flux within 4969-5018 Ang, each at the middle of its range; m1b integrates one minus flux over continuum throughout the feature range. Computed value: 1.2 Ang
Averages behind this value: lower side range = 11.9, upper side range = 12.5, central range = 11.4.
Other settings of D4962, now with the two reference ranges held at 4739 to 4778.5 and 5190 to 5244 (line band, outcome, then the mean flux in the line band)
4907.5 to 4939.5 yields 0.02 mag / 11.4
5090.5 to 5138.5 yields 0.07 mag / 10.8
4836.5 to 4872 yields 0.01 mag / 11.5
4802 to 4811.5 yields 0.02 mag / 11.4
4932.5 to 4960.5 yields -0.04 mag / 11.9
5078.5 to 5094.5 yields 0.01 mag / 11.4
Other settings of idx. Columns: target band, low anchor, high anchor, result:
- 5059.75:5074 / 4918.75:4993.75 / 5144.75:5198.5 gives -0.23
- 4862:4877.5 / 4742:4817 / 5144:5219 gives 0.80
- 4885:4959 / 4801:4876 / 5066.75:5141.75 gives -1.36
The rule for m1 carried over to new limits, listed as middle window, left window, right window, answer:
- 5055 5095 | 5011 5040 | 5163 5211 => -0.8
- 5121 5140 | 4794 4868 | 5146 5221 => 0.6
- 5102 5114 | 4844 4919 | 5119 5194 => 0.5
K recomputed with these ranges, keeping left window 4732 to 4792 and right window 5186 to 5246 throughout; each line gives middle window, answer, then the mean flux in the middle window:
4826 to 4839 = 0.2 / 11.5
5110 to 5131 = 1.0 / 10.9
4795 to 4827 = -0.4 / 11.8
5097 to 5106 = 1.1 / 10.1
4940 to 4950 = 0.0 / 11.5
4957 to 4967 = -0.8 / 12.5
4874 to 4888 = 1.1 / 10.7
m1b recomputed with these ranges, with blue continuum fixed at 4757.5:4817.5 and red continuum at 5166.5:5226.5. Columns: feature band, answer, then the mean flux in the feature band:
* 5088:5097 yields -0.05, 11.2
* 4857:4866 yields -1.45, 13.5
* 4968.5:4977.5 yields -0.46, 12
